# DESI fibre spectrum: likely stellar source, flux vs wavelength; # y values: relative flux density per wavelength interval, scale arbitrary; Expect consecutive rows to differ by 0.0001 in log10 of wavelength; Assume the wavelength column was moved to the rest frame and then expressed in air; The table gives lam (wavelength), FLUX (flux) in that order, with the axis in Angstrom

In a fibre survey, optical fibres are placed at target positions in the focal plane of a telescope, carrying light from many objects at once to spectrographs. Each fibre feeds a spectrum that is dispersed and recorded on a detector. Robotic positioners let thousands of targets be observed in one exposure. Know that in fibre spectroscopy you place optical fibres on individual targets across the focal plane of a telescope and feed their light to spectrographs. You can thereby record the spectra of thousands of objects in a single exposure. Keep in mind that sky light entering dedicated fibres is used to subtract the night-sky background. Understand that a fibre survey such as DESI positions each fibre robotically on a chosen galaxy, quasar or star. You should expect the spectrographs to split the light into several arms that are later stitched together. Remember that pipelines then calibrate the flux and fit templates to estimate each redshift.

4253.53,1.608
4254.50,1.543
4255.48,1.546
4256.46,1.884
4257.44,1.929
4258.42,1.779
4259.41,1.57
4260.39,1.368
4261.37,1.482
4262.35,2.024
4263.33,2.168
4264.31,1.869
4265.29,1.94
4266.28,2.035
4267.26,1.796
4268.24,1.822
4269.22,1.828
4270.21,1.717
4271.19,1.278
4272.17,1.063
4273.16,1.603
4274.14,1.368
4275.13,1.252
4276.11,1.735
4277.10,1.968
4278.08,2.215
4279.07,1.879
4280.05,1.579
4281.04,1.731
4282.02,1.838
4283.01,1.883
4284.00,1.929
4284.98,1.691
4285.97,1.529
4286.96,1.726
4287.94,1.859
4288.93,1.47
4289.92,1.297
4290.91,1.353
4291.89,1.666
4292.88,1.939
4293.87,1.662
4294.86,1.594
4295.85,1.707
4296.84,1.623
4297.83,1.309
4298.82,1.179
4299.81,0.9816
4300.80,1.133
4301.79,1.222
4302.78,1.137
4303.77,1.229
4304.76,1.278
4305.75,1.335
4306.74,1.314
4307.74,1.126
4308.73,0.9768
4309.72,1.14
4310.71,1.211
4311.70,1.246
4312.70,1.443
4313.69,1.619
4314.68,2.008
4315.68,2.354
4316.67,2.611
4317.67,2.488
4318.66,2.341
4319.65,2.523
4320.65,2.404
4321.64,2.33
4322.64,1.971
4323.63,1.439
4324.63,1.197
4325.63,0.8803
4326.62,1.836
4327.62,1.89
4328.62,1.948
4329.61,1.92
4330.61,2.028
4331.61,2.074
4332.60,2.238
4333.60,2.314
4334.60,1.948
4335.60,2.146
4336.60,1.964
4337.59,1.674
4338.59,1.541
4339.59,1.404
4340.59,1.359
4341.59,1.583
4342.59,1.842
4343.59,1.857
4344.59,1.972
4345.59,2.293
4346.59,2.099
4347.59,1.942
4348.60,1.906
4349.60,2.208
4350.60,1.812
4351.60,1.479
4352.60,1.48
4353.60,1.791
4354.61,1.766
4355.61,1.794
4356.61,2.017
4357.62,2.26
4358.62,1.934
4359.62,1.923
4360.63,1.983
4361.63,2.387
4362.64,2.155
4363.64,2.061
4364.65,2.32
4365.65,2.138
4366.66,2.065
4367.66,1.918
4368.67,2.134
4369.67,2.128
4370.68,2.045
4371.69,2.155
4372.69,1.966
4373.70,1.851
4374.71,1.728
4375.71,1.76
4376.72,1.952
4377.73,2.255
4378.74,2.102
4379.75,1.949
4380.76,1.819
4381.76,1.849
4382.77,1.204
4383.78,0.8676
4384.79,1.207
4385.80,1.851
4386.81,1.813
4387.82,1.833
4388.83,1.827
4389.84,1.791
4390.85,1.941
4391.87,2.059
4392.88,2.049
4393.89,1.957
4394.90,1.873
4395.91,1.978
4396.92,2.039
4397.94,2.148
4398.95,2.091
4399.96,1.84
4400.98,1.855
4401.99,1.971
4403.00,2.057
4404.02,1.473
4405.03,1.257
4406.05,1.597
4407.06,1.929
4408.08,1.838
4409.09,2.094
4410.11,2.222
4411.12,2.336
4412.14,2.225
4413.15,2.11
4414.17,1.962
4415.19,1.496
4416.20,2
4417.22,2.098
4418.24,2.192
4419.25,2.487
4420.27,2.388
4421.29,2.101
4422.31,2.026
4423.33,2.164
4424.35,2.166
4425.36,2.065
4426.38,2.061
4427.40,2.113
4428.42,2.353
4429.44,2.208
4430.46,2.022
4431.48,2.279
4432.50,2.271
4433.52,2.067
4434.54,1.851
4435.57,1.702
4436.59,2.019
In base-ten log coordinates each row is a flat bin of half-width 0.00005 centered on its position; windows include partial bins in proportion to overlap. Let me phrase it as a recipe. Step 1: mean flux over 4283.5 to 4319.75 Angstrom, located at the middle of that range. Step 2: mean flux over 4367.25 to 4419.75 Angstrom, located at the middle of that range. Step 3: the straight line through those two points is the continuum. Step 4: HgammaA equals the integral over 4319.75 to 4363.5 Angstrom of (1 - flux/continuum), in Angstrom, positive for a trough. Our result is -4.5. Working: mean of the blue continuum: 1.56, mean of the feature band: 1.89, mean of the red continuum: 1.91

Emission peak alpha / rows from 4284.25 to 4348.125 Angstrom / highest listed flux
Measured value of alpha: 2.611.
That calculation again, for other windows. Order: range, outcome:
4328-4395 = 2.387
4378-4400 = 2.148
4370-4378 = 2.255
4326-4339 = 2.314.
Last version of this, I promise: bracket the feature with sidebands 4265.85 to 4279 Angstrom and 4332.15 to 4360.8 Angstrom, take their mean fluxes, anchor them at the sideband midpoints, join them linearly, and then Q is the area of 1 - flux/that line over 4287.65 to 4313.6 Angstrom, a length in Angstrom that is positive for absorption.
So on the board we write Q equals 5.7 Angstrom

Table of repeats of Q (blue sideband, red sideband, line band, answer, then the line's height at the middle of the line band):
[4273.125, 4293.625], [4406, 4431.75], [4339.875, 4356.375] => 0.60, 1.89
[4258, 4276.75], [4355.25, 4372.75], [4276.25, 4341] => 5.43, 1.85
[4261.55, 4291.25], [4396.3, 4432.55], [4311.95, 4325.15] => -1.64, 1.81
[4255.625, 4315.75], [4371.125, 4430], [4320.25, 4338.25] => -1.84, 1.72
